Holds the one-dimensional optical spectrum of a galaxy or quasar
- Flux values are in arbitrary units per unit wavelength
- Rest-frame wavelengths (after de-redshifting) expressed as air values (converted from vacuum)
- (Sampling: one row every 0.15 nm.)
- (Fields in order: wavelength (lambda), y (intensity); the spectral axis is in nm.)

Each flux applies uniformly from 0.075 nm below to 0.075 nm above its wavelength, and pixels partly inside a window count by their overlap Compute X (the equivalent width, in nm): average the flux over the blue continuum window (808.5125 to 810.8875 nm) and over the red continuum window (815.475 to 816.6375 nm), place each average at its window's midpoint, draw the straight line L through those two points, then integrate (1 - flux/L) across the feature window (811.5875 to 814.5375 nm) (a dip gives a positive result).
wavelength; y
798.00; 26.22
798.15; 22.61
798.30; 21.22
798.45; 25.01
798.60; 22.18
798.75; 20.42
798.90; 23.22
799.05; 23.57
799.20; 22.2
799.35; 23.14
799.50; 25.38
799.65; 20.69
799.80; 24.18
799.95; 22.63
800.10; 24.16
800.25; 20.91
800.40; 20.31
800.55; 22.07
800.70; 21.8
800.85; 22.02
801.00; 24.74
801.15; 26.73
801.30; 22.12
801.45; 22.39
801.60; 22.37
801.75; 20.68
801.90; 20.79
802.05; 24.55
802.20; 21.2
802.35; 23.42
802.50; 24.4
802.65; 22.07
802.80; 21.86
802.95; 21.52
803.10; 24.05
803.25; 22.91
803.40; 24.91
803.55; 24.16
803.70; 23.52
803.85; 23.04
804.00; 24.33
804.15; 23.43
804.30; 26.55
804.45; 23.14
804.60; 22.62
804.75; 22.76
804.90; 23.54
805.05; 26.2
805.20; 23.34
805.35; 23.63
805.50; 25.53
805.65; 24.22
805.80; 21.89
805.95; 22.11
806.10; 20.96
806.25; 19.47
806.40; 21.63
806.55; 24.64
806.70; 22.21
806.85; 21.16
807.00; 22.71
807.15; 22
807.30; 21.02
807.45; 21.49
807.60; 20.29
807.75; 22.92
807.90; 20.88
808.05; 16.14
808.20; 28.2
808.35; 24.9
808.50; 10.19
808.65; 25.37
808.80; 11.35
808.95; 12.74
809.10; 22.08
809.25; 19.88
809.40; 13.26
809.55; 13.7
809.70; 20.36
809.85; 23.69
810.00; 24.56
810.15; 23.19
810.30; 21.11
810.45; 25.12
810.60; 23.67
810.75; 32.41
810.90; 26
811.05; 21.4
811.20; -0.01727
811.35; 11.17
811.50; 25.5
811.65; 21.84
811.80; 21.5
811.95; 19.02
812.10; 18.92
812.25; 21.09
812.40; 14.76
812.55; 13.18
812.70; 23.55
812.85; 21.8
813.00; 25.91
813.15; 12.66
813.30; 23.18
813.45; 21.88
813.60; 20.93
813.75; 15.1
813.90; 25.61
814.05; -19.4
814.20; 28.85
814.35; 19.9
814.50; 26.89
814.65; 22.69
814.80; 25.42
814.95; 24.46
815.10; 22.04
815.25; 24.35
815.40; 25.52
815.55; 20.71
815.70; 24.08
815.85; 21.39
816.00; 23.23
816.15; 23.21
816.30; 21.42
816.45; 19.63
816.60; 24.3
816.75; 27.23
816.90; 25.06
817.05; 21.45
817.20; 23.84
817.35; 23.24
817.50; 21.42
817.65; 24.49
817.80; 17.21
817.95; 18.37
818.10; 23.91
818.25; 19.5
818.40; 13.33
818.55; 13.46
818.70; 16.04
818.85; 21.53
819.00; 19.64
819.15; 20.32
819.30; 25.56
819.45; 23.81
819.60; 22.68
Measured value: 0.37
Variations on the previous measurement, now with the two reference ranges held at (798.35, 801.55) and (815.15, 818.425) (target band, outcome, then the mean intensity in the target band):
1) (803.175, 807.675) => -0.065 nm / 23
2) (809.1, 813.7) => 0.465 nm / 20.2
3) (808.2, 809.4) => 0.220 nm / 18.4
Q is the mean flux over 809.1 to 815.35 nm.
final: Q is 20.1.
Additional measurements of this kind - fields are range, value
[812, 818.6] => 20.7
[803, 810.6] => 21.9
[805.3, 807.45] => 22.3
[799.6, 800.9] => 22.1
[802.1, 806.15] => 23.4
